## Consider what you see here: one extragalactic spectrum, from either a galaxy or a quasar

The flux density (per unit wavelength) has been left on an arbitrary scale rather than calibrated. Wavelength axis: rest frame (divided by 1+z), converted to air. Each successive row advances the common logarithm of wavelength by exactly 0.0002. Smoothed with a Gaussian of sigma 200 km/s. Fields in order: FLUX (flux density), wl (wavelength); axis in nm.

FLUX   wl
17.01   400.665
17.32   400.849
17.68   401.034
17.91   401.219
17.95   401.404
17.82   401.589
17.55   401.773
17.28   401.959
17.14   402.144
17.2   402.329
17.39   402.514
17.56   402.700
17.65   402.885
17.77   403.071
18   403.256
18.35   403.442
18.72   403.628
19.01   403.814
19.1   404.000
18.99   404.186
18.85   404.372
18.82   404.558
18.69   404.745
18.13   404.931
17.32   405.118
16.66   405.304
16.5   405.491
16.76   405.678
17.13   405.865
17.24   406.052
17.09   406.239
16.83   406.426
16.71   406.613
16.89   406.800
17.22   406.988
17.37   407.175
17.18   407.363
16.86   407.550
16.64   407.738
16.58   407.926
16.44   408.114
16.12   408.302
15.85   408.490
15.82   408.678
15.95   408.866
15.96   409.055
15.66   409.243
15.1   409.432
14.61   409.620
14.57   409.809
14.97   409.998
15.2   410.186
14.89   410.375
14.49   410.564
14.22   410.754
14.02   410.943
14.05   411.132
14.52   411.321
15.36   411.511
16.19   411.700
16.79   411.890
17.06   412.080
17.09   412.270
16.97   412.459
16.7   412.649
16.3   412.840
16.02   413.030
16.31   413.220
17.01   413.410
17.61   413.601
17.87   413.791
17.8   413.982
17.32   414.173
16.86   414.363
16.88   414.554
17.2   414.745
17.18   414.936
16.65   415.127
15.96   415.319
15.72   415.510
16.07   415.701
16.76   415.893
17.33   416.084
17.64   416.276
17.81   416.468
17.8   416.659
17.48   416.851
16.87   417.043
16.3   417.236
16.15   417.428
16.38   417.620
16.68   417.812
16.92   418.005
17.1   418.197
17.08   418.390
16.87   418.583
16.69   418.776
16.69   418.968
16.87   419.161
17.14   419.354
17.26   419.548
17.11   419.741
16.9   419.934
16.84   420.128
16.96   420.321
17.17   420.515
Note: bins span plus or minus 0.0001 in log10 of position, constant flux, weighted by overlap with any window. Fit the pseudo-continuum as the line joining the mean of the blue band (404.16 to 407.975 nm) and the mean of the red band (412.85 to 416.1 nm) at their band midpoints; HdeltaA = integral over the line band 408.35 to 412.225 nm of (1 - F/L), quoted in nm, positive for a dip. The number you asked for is 0.40 nm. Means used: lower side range 17.3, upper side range 16.8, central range 15.3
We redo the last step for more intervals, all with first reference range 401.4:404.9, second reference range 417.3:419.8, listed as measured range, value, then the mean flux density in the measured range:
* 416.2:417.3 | -0.02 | 17.3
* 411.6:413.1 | 0.06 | 16.6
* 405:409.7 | 0.33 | 16.5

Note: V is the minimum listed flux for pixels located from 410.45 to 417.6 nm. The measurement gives 14.02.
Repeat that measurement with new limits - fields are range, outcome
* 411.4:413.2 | 15.36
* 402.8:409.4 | 15.66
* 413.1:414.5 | 16.31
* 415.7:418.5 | 16.07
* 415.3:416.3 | 15.72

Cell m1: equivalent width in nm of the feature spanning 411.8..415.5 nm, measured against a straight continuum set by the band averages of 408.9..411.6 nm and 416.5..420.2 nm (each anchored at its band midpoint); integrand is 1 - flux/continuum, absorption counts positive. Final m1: -0.28 nm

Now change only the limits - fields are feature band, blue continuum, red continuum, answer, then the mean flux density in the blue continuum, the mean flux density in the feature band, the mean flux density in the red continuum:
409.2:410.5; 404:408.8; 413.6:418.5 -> 0.16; 17.2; 15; 17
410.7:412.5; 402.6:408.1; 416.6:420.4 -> 0.17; 17.6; 15.6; 16.9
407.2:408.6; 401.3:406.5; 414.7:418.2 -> 0.07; 17.8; 16.6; 16.8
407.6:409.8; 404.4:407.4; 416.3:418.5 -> 0.18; 17.3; 15.8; 17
